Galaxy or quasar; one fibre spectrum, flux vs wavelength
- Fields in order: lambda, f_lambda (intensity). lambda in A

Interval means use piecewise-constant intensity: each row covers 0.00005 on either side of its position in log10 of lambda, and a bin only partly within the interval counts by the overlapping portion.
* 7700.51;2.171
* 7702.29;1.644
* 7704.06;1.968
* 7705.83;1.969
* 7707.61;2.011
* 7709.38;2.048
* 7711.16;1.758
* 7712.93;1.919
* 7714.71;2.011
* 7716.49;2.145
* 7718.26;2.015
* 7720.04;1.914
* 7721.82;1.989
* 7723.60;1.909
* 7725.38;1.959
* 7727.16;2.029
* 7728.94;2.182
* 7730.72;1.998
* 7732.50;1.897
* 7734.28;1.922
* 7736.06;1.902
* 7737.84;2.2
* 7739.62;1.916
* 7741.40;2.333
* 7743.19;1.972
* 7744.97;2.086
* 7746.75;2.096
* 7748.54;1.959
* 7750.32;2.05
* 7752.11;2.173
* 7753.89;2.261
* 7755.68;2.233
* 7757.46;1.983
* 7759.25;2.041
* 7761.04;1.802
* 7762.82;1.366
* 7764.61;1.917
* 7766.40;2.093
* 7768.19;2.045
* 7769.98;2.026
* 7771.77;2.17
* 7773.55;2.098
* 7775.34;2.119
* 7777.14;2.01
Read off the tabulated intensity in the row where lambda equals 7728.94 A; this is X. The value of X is 2.182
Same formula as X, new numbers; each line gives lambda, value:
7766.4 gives 2.093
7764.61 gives 1.917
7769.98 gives 2.026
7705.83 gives 1.969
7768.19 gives 2.045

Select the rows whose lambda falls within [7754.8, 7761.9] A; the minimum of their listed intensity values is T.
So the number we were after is 1.802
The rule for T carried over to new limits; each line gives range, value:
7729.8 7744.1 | 1.897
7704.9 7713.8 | 1.758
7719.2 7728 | 1.909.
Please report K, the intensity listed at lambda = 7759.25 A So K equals 2.041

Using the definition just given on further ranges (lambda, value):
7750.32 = 2.05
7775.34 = 2.119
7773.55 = 2.098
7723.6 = 1.909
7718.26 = 2.015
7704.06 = 1.968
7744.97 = 2.086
